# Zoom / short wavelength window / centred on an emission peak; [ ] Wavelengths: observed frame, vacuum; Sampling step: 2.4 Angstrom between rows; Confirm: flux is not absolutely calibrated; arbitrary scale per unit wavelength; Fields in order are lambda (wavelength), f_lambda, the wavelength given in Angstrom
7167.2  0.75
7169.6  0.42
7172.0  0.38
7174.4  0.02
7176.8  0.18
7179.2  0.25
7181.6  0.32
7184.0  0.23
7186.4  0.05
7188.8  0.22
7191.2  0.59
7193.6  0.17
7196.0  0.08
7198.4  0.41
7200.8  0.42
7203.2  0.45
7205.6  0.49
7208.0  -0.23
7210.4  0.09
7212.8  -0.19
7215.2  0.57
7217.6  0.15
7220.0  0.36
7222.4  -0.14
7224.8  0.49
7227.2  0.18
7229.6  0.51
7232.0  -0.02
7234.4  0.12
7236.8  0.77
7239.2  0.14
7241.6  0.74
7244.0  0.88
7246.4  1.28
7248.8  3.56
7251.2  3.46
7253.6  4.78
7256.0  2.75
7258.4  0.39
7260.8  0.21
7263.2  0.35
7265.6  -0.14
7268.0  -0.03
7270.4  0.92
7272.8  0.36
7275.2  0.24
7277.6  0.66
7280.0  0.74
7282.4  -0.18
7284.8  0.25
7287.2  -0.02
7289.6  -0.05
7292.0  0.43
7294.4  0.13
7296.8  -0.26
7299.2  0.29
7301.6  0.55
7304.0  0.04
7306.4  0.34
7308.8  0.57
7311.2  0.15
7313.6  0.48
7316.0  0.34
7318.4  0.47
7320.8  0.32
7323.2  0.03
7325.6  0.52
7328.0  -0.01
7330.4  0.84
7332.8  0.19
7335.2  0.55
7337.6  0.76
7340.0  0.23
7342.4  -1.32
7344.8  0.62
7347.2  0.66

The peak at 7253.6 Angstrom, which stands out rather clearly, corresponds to [O II] 3727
